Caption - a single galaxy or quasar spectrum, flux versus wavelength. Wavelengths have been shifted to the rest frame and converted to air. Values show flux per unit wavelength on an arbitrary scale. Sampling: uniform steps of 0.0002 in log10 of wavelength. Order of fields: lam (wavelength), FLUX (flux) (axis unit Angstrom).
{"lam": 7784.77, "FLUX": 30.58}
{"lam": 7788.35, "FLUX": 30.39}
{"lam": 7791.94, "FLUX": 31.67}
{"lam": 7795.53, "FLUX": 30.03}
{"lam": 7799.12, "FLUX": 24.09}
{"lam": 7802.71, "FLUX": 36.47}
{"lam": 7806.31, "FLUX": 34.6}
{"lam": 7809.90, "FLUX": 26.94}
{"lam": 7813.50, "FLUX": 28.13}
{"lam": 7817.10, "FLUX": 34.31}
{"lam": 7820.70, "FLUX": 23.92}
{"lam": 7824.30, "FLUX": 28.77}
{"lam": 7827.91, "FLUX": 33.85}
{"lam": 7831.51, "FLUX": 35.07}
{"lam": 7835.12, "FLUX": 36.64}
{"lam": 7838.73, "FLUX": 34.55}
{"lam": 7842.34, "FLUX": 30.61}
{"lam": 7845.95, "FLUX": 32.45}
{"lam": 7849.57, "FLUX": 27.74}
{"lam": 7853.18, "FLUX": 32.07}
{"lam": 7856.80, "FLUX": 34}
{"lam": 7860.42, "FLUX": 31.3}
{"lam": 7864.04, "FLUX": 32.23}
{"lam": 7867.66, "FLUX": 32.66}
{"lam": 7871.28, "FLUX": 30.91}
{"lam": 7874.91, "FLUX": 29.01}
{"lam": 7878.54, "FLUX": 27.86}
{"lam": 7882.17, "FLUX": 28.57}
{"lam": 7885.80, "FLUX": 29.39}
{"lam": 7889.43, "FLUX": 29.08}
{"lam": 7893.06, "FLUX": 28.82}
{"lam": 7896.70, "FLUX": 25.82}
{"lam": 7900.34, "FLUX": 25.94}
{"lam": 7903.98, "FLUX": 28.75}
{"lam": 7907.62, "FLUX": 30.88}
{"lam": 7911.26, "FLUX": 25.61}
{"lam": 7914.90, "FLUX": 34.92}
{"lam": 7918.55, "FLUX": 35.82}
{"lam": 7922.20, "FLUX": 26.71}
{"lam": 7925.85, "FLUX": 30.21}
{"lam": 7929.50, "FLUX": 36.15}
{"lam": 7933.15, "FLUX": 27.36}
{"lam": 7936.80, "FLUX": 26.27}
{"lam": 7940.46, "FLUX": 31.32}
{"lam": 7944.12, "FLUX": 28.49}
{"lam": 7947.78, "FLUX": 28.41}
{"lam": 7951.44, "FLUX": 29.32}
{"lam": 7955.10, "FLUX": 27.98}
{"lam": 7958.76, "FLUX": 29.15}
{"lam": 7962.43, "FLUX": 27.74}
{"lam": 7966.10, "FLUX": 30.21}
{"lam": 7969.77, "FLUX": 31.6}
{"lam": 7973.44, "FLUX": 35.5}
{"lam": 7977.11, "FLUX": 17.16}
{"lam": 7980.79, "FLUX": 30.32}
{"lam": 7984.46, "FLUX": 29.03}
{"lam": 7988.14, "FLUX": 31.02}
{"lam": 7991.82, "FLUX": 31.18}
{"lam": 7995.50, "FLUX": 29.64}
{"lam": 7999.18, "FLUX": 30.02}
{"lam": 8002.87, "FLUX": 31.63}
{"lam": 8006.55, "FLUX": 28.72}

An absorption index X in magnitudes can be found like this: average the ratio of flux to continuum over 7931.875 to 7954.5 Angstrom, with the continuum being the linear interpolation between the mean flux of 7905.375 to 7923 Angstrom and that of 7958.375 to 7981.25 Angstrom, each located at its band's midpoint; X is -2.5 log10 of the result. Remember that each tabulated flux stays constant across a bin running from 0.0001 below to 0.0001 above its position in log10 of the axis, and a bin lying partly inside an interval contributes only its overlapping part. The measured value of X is 0.05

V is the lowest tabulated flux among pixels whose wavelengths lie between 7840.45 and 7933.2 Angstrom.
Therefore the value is 25.61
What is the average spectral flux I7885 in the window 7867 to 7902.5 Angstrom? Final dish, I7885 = 28.7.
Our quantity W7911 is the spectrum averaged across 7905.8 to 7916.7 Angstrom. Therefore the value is 30.5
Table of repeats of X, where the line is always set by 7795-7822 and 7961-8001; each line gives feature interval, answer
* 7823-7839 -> -0.14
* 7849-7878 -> -0.05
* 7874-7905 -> 0.06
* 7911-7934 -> -0.07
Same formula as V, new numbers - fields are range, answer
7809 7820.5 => 26.94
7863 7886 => 27.86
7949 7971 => 27.74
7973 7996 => 17.16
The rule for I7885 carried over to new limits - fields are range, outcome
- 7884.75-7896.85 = 28.6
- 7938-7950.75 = 29.2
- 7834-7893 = 31.1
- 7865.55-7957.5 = 29.5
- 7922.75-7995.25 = 29.3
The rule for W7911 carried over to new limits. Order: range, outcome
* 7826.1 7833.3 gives 34.5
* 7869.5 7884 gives 29.1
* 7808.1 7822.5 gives 28.3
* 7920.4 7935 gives 30.1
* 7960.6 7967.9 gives 29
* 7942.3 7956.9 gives 28.6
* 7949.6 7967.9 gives 28.9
